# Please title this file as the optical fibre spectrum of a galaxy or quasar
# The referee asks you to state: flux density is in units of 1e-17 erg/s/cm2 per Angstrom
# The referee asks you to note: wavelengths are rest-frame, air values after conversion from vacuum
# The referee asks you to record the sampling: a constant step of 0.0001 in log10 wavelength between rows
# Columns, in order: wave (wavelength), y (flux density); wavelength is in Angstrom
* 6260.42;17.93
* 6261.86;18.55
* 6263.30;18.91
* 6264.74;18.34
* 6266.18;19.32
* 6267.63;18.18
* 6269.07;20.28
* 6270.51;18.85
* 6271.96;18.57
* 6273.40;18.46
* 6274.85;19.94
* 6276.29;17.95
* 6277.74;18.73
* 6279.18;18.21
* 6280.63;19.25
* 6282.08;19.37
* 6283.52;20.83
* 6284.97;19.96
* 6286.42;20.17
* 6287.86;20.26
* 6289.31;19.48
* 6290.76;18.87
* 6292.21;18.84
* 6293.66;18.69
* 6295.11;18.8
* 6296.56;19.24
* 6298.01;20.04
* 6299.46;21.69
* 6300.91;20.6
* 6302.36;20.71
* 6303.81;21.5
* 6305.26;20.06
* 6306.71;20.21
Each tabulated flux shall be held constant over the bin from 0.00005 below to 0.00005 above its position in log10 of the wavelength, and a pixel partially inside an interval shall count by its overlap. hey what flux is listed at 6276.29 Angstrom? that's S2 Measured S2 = 17.95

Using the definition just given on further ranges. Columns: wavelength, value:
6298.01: 20.04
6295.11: 18.8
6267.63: 18.18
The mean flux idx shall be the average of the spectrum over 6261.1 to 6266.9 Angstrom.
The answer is 18.8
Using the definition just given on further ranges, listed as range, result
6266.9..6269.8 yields 19.2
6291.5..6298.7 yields 19.1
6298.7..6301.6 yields 21.1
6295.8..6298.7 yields 19.6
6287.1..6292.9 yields 19.4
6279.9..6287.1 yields 19.9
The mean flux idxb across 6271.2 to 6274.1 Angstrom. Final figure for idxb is 18.5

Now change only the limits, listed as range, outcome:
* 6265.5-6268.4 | 18.7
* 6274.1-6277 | 18.9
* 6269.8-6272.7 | 18.7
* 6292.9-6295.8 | 18.7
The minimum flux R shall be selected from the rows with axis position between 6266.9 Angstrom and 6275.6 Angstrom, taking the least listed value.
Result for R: 18.18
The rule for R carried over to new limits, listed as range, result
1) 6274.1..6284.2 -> 17.95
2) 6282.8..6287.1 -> 19.96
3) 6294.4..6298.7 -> 18.8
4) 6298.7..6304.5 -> 20.6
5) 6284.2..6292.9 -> 18.84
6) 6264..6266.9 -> 18.34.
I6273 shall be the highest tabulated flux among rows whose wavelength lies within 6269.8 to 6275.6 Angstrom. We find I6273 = 19.94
